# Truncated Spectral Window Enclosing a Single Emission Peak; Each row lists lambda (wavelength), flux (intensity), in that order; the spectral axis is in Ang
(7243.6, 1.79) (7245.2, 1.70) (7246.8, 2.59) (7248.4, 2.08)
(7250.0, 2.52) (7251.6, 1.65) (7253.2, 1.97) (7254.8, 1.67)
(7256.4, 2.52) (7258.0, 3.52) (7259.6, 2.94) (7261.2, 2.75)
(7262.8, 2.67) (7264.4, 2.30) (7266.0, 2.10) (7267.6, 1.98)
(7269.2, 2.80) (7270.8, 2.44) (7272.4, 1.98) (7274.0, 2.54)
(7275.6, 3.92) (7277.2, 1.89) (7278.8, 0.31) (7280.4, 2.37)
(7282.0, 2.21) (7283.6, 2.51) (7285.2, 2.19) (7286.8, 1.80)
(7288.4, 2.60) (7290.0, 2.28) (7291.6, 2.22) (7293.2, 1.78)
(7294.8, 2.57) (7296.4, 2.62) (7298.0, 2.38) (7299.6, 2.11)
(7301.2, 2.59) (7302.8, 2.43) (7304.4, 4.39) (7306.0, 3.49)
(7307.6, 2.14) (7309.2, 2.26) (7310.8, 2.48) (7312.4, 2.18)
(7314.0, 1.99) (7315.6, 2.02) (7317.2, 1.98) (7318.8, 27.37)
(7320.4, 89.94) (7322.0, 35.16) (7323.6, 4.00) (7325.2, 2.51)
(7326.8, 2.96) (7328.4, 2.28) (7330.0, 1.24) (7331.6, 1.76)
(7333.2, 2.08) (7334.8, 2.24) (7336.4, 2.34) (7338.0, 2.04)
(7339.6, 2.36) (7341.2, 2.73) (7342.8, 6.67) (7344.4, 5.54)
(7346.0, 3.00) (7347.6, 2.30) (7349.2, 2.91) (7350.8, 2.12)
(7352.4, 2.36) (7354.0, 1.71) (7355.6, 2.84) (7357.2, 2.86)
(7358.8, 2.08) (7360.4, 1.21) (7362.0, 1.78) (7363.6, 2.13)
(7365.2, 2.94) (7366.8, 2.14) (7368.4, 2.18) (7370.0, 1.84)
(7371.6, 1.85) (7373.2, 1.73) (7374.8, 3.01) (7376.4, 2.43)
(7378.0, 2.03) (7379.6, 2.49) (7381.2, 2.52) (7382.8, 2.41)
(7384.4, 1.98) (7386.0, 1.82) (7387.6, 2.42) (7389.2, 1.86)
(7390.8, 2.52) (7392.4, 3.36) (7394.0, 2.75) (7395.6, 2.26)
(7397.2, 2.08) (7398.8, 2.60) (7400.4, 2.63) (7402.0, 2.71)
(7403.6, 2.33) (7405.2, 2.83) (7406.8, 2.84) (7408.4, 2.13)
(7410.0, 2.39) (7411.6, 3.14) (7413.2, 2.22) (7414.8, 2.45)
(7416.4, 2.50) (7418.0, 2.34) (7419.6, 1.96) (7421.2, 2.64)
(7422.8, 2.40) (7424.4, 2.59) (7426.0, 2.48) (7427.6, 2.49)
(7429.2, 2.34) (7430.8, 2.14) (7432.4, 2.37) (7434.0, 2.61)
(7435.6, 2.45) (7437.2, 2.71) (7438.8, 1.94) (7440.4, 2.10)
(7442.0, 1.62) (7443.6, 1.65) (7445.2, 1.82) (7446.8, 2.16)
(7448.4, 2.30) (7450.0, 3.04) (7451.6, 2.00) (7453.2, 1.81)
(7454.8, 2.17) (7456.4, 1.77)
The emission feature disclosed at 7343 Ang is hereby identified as [N II]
